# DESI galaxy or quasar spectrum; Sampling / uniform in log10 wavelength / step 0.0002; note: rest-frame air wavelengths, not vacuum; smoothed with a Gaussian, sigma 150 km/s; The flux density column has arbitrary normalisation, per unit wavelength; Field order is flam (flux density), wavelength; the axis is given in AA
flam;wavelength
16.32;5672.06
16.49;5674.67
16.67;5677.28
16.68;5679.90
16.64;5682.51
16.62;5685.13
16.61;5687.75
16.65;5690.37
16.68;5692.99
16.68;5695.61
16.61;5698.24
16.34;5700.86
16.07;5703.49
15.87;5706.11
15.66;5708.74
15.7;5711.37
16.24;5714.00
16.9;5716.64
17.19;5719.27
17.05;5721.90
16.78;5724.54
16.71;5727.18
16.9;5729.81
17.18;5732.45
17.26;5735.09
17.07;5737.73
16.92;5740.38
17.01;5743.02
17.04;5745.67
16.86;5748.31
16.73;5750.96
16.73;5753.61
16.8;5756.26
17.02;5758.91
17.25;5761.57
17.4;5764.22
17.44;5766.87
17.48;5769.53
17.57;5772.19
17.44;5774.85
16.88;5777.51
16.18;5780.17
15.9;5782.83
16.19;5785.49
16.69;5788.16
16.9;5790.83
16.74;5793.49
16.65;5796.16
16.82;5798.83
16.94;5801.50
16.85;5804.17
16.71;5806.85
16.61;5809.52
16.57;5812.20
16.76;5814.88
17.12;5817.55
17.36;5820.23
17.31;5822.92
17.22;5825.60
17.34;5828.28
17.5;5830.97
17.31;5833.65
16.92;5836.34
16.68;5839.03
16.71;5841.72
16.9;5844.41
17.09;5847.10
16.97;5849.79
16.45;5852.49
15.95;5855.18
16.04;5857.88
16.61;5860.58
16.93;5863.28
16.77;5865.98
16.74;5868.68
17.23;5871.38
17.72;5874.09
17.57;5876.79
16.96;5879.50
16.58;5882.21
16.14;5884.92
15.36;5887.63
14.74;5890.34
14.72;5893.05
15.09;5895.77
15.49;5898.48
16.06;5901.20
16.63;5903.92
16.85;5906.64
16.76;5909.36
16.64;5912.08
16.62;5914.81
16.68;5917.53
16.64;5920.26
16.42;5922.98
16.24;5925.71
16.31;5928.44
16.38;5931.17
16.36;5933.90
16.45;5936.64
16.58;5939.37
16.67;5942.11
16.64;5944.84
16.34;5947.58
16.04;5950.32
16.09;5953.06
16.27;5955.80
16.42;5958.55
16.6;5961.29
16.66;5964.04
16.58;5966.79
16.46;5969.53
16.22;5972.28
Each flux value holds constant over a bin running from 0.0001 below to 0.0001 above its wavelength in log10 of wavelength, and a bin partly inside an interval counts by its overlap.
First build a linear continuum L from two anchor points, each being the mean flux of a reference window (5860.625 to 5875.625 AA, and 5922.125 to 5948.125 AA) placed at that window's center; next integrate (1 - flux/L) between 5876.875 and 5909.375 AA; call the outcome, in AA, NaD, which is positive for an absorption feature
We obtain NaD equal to 1.6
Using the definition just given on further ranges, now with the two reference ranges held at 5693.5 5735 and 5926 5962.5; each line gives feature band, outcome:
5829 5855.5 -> -0.7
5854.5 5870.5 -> -0.1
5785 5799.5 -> -0.2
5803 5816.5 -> -0.2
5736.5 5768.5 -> -1.0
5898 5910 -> 0.0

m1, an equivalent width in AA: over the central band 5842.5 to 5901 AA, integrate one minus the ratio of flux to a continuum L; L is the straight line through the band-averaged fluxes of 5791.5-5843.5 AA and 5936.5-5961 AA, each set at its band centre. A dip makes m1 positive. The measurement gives 1.2 AA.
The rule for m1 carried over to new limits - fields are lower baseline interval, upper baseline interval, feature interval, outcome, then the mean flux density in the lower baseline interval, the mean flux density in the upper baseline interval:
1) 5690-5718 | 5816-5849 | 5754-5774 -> -0.7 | 16.3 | 17.1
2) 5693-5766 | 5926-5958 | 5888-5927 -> 0.8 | 16.7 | 16.4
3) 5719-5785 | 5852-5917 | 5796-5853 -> -1.1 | 17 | 16.4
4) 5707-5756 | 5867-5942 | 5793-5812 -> -0.2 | 16.8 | 16.4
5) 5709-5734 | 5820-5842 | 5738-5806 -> 0.0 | 16.7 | 17.2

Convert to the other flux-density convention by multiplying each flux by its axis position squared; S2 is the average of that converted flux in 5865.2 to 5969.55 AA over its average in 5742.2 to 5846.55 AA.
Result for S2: 1.01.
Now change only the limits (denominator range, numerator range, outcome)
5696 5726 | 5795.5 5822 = 1.06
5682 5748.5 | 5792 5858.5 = 1.05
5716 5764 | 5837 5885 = 1.03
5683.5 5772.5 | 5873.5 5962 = 1.04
